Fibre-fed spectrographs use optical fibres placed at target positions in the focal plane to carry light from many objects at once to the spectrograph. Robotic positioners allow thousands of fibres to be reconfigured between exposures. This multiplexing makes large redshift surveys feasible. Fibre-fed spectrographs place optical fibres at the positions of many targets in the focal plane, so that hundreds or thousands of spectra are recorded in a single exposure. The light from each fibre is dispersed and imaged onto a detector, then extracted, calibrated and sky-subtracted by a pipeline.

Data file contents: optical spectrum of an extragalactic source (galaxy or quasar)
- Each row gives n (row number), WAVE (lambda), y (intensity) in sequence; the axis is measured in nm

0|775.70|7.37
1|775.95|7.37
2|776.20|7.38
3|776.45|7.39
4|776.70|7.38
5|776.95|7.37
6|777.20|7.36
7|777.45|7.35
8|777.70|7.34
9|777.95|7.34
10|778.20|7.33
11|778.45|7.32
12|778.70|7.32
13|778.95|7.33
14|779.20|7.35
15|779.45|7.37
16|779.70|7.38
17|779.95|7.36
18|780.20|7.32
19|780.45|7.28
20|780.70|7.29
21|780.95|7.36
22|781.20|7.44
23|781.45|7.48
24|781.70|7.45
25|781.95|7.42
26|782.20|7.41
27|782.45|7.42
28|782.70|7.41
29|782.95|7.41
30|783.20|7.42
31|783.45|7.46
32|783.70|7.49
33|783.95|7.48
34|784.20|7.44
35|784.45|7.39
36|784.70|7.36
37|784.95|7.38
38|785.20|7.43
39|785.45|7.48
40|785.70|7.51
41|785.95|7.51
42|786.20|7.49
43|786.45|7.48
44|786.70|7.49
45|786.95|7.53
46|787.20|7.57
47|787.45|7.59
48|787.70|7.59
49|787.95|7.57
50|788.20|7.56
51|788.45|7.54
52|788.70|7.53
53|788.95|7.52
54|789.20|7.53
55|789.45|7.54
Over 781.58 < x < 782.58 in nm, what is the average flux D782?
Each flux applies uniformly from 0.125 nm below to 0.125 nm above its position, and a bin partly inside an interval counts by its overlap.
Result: 7.42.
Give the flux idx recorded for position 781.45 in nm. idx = 7.48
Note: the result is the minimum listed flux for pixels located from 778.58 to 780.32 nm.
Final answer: 7.32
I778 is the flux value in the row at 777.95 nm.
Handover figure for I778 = 7.34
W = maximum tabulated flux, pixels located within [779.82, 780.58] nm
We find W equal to 7.36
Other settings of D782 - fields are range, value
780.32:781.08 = 7.31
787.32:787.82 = 7.59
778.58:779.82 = 7.35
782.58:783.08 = 7.41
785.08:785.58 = 7.46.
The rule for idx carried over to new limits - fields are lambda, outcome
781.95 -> 7.42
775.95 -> 7.37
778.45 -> 7.32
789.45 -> 7.54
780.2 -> 7.32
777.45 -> 7.35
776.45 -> 7.39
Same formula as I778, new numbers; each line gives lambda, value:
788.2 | 7.56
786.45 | 7.48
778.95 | 7.33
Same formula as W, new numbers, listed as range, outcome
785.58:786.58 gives 7.51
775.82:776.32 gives 7.38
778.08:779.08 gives 7.33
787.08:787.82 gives 7.59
